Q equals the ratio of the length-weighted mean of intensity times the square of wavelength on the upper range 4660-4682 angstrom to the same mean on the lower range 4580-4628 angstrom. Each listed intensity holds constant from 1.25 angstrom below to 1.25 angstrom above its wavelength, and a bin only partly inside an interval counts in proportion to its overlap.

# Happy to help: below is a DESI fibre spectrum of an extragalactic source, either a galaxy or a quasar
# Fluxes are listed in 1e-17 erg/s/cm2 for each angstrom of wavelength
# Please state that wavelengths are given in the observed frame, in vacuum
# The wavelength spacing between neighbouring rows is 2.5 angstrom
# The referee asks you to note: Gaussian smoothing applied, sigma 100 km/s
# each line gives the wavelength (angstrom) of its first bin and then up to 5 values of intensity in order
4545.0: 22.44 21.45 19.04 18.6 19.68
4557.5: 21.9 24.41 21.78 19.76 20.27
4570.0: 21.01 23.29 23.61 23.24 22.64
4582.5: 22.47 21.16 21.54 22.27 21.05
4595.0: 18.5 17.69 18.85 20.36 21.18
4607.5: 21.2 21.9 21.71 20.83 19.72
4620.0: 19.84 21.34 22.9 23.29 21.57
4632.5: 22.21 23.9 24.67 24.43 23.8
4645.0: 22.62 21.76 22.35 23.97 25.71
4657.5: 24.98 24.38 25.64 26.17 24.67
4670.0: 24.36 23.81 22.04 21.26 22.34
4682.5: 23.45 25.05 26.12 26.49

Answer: 1.17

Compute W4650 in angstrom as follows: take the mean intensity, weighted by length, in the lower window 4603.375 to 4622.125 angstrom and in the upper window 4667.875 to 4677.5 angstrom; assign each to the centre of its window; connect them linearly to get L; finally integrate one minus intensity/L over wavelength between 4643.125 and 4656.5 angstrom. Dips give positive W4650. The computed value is -0.59 angstrom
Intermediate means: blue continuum 20.9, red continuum 23.2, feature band 23.3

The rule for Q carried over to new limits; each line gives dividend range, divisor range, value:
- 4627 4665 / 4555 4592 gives 1.12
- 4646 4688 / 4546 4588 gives 1.16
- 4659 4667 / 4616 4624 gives 1.27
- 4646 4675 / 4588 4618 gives 1.21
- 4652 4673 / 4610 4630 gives 1.18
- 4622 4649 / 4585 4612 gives 1.14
